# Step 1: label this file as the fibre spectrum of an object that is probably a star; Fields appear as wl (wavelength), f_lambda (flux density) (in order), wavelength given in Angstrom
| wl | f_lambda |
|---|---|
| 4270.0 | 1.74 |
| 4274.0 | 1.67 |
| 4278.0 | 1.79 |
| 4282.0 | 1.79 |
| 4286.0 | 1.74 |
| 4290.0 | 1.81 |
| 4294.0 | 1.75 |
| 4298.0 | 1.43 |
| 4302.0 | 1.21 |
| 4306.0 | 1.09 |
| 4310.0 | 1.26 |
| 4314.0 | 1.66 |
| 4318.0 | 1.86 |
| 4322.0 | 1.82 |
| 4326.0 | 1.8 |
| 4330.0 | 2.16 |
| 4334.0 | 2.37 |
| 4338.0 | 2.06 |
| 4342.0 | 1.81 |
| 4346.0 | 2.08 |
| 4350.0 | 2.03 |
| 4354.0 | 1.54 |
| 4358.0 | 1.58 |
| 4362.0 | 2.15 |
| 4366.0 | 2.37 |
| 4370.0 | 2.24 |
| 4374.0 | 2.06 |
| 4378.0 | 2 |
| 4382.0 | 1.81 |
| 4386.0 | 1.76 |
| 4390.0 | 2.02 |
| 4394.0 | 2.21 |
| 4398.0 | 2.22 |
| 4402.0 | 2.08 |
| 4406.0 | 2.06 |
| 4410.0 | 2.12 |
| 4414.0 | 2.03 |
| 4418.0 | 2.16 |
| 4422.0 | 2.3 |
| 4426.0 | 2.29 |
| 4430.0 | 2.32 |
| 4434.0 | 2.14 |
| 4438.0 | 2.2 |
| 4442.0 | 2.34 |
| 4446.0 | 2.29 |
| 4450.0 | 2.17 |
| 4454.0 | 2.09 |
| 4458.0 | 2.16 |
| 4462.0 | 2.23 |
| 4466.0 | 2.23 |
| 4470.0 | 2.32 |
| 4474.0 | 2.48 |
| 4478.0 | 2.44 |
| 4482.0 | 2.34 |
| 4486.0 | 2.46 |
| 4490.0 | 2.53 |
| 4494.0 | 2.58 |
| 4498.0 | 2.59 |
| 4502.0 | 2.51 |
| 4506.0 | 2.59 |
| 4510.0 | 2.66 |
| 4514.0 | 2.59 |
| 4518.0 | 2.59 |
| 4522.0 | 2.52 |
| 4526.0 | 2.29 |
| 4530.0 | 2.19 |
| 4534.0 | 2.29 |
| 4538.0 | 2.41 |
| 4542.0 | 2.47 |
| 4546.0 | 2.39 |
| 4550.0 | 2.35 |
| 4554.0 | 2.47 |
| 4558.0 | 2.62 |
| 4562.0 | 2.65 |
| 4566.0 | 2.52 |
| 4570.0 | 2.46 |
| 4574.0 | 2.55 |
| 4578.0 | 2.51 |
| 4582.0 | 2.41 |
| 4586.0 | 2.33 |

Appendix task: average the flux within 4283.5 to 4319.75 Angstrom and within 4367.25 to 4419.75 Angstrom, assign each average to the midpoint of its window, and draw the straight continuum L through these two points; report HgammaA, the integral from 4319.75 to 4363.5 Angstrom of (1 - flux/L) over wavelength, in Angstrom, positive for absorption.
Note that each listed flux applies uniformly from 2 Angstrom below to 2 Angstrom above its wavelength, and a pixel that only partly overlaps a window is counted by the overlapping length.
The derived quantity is -4.5 Angstrom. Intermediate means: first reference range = 1.54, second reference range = 2.06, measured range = 1.94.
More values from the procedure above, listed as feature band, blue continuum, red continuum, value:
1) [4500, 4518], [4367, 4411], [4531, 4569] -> -1.8 Angstrom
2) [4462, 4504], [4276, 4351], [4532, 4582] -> -3.4 Angstrom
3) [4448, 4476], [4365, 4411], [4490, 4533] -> 1.1 Angstrom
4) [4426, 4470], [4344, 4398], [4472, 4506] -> 1.8 Angstrom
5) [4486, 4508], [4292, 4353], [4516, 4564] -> -2.4 Angstrom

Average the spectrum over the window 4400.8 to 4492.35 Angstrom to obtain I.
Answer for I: 2.25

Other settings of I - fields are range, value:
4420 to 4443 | 2.26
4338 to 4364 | 1.88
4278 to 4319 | 1.56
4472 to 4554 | 2.46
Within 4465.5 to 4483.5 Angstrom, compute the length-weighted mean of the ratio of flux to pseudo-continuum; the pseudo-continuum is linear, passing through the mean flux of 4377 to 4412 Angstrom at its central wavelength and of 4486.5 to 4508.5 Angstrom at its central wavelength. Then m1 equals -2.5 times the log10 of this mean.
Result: 0.03 mag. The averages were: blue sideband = 2.03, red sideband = 2.56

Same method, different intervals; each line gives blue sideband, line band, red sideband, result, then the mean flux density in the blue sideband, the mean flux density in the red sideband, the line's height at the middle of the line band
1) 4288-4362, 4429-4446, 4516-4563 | -0.07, 1.75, 2.43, 2.11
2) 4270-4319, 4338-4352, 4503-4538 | -0.12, 1.59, 2.46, 1.78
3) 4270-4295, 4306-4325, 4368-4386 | 0.15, 1.76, 2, 1.84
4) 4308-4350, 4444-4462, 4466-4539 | 0.06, 1.89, 2.46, 2.3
